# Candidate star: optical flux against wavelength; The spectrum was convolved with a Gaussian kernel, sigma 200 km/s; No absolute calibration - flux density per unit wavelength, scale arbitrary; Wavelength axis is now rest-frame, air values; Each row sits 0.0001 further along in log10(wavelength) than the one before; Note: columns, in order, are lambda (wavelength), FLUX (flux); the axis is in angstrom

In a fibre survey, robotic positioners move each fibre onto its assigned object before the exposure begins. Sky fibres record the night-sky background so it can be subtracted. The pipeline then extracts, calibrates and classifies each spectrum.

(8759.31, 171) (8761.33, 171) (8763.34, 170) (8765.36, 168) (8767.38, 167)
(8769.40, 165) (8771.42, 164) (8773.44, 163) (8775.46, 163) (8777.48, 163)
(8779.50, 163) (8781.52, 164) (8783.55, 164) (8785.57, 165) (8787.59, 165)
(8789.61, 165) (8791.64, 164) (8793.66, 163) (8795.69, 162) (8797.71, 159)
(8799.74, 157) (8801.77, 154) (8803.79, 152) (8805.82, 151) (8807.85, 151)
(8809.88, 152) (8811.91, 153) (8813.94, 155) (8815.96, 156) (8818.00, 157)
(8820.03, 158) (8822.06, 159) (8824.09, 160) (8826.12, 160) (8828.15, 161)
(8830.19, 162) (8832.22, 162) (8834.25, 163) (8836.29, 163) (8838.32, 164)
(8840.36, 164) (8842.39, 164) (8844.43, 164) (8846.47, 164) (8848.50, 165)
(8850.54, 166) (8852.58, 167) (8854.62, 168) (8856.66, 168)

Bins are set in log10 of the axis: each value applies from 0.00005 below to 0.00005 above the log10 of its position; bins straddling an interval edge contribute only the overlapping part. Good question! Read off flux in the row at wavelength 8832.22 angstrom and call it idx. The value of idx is 162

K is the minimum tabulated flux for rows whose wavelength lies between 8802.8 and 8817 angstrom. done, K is 151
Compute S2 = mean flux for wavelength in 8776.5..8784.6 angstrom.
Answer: 163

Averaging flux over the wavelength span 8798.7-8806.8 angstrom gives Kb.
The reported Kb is 153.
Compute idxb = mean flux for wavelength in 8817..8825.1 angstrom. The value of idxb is 159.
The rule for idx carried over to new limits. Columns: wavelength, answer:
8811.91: 153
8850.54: 166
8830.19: 162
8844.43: 164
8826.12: 160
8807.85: 151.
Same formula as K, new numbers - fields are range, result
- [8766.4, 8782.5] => 163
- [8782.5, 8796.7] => 162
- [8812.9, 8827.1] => 155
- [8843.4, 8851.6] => 164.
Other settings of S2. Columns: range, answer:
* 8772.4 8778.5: 163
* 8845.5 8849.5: 165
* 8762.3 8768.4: 168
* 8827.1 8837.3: 162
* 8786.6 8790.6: 165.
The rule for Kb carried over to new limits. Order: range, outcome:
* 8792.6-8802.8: 159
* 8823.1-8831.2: 161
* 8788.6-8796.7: 163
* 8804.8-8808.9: 151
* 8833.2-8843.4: 164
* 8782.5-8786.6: 164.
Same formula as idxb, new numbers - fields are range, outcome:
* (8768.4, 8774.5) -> 164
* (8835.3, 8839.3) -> 164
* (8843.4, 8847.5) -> 164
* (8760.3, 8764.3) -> 171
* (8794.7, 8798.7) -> 161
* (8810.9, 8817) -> 155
